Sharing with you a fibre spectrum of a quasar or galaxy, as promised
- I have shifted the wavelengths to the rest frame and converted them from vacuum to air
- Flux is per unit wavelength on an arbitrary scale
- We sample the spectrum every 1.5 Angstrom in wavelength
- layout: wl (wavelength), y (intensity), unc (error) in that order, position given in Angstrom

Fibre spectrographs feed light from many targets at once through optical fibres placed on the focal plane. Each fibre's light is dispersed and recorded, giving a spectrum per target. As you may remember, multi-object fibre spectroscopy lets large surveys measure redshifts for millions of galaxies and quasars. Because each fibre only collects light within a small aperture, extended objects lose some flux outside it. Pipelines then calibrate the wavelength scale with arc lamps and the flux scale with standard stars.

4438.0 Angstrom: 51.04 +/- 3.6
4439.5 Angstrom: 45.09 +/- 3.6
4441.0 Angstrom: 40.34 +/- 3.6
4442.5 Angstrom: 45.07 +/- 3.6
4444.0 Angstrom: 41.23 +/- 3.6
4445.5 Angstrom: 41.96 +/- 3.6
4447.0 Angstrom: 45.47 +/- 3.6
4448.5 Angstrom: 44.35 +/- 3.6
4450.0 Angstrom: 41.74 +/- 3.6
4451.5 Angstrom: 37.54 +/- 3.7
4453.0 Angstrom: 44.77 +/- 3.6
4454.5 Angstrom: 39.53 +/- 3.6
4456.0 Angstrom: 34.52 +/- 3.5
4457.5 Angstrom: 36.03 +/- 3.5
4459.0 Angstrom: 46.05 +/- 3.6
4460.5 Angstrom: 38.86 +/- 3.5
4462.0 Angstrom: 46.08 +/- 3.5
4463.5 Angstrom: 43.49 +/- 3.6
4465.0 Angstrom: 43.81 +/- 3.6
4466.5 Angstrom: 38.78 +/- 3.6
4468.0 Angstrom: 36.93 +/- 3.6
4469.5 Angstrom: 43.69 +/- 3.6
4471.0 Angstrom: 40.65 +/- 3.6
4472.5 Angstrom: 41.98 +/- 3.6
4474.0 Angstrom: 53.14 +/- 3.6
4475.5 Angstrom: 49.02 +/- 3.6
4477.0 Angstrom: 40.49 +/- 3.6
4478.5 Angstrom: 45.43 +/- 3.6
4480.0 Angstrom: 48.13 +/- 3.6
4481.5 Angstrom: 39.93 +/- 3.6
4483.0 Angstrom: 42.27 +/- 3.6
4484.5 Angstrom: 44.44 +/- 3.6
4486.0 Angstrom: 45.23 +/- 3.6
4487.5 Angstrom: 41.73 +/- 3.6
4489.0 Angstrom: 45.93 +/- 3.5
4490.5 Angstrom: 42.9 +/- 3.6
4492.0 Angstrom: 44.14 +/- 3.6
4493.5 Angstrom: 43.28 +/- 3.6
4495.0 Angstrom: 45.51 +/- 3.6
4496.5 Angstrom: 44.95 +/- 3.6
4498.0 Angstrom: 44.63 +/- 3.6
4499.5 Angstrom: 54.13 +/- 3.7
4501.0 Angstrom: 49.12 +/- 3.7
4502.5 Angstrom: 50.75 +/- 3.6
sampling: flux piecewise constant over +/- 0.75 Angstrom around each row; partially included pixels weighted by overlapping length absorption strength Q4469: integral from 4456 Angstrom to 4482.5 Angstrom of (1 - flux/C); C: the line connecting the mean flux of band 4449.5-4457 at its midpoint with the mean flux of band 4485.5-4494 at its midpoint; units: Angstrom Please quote -0.9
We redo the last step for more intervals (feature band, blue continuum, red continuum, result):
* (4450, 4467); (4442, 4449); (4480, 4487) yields 1.01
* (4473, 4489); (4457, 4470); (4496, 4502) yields -0.02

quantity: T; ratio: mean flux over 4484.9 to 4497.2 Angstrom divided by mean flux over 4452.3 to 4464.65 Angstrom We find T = 1.07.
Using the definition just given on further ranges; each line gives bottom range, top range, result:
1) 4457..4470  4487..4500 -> 1.09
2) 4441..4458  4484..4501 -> 1.10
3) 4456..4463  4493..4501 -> 1.14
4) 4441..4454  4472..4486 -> 1.06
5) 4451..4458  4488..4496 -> 1.15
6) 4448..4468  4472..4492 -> 1.09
